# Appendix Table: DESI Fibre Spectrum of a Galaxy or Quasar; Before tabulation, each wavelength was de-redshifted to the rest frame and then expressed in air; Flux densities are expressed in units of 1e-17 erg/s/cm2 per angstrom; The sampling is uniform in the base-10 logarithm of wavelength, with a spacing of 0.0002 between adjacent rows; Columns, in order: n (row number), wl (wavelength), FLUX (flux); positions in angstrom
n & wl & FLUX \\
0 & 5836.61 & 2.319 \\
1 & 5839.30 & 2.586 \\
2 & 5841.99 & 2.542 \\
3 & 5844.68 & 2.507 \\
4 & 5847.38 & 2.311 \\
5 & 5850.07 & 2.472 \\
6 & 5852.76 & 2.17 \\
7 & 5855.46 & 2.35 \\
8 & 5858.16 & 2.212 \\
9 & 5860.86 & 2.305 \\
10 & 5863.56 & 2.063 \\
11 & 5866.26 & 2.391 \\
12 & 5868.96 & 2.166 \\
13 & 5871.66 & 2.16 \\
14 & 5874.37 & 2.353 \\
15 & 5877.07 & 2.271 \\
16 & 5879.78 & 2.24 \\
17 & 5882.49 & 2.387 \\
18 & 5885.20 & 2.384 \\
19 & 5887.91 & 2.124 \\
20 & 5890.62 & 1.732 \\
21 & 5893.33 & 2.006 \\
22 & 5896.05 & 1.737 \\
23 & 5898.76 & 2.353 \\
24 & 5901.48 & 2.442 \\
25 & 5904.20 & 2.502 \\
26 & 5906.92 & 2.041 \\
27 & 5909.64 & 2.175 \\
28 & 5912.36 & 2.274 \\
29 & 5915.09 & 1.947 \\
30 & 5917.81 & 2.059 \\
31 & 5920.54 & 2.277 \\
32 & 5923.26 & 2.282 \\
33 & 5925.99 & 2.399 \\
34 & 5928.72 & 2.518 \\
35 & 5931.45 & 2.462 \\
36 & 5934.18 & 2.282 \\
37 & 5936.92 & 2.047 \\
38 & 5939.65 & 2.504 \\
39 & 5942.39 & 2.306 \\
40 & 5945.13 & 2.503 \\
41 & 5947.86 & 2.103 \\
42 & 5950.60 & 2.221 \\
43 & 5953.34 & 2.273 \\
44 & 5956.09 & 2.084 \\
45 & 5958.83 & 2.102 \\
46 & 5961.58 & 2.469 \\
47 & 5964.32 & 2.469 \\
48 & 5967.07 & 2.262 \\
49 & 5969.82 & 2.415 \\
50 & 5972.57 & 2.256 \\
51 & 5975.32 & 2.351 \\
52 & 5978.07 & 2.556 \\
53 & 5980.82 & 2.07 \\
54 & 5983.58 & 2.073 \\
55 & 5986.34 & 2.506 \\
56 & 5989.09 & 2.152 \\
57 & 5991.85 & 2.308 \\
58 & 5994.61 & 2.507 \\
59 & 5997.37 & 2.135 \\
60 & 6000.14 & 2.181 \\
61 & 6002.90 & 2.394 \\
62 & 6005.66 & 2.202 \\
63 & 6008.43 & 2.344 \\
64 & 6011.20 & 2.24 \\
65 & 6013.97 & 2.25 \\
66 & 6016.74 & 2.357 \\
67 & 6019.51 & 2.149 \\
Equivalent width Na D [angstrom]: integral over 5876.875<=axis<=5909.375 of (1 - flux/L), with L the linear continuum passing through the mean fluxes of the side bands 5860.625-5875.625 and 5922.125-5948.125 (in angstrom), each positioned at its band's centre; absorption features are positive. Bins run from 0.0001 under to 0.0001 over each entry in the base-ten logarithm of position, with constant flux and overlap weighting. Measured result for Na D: 1.4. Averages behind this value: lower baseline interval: 2.23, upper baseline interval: 2.35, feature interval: 2.18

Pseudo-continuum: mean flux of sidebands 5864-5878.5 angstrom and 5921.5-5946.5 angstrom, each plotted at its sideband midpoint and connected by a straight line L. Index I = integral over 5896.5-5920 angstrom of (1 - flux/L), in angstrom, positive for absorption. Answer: 1.15 angstrom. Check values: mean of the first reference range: 2.26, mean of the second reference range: 2.37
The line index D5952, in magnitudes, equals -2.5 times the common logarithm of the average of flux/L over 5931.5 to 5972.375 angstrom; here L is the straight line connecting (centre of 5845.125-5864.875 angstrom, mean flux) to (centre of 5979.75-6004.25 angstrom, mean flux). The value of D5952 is -0.01 mag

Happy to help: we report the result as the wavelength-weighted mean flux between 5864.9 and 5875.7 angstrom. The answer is 2.27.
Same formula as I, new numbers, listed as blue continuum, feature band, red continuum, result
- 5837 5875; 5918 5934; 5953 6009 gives -0.3 angstrom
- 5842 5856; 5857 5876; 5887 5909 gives 0.4 angstrom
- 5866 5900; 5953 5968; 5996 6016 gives -0.4 angstrom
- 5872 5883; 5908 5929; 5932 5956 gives 0.5 angstrom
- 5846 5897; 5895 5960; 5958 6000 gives 0.3 angstrom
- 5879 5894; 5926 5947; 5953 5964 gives -1.4 angstrom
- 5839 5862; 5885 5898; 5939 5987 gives 2.0 angstrom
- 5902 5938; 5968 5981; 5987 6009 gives -0.4 angstrom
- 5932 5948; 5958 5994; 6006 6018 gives -0.2 angstrom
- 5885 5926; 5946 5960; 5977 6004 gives 0.4 angstrom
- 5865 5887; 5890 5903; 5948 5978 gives 1.2 angstrom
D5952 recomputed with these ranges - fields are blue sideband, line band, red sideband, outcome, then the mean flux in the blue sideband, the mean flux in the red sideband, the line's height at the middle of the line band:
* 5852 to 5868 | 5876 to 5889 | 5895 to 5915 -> -0.03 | 2.25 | 2.21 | 2.23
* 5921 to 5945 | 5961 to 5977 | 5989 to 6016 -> -0.03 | 2.36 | 2.28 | 2.32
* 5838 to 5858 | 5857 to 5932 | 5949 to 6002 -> 0.07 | 2.41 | 2.28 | 2.36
